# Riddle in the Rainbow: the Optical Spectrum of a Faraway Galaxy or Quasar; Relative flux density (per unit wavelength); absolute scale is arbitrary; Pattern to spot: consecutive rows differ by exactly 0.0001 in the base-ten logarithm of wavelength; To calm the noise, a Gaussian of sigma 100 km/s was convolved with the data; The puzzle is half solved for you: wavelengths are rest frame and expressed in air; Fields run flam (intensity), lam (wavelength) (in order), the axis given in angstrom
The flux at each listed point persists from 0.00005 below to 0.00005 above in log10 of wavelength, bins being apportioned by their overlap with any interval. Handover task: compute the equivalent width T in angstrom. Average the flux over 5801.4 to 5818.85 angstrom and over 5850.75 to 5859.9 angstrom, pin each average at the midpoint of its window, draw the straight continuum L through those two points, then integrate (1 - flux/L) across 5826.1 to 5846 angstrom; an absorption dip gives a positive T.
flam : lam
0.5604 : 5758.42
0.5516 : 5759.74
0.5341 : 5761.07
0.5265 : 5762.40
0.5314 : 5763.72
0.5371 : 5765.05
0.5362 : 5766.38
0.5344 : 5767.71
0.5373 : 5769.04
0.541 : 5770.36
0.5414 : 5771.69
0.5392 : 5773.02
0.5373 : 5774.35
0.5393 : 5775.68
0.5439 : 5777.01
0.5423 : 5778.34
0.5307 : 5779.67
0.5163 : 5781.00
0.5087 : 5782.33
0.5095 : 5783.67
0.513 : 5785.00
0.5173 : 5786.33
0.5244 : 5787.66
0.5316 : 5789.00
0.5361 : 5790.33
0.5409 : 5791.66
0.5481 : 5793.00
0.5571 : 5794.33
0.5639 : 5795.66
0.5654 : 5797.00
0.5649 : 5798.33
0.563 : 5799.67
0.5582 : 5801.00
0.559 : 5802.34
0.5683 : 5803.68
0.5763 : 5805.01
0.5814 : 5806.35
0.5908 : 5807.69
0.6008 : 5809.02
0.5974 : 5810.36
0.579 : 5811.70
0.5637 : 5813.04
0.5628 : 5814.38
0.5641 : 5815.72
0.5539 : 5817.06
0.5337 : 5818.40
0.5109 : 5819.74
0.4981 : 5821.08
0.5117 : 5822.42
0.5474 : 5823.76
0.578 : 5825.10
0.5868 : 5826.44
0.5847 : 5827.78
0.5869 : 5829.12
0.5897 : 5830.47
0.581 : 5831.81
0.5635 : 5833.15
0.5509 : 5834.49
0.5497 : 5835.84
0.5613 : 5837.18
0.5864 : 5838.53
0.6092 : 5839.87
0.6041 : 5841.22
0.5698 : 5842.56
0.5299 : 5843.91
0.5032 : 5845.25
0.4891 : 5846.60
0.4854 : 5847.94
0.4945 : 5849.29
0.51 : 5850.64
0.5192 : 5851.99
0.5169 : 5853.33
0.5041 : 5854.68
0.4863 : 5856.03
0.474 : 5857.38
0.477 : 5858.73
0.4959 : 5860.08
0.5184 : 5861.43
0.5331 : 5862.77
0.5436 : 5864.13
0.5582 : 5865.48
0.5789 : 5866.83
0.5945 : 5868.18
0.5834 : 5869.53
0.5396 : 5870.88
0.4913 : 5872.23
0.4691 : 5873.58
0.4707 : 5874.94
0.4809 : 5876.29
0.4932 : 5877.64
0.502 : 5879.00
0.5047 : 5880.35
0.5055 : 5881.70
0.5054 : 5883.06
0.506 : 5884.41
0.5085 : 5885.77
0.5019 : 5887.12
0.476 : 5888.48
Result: -1.5 angstrom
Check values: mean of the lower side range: 0.572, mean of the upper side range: 0.497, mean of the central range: 0.57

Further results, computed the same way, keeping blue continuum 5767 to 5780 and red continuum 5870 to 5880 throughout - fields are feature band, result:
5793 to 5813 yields -1.8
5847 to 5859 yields 0.2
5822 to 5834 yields -1.3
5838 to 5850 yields -0.8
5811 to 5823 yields -0.5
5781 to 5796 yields 0.1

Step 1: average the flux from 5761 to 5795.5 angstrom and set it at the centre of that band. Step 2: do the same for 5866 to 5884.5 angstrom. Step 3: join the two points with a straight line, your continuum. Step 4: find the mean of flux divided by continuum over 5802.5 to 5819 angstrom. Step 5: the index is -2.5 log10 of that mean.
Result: -0.09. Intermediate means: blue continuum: 0.533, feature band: 0.572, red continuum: 0.517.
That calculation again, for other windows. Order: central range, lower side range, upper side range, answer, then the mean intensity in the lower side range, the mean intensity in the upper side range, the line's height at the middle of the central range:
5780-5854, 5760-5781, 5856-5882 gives -0.05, 0.536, 0.516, 0.527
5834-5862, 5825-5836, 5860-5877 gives 0.06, 0.576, 0.529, 0.554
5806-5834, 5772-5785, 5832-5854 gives -0.06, 0.529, 0.541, 0.537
